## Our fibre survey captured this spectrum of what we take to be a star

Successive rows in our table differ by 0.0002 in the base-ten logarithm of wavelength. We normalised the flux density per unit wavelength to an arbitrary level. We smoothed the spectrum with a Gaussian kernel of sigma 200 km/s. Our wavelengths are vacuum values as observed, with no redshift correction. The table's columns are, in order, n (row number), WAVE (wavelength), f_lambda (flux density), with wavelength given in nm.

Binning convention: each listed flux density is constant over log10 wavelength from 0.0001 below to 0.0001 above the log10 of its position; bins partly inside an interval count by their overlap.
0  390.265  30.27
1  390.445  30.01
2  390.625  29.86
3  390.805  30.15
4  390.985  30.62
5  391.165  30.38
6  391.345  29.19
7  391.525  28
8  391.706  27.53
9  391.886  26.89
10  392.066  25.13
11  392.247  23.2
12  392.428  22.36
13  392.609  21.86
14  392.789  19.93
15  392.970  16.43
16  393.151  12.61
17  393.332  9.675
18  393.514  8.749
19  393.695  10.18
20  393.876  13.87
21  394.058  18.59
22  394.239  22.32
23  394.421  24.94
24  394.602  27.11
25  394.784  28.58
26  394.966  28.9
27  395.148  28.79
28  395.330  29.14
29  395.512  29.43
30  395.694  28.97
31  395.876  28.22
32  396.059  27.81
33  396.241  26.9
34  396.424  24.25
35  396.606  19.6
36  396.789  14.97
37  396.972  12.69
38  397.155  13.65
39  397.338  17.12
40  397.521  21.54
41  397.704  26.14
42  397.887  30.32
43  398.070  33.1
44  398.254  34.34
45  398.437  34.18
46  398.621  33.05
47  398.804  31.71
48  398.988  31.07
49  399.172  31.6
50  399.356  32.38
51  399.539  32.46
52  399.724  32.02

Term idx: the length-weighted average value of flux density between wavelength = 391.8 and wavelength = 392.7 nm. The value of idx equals 23.9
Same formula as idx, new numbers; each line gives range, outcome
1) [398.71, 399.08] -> 31.4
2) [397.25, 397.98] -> 23.9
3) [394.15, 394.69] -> 24.8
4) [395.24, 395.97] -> 28.9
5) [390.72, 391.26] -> 30.4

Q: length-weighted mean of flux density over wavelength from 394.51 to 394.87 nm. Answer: 27.9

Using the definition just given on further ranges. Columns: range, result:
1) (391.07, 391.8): 28.8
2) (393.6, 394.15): 14.2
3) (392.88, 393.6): 11.9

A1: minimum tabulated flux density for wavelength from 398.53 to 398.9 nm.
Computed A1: 31.71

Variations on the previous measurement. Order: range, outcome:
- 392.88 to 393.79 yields 8.749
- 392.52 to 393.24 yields 12.61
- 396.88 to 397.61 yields 12.69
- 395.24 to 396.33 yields 26.9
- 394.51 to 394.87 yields 27.11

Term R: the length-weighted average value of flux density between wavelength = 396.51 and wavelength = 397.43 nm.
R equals 15.7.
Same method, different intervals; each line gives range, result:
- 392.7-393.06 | 18.2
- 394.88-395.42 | 28.9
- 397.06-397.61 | 17.4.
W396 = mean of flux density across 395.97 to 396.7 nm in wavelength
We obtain 24.6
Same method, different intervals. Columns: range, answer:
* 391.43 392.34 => 26.2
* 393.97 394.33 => 20.5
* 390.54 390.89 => 30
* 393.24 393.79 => 9.58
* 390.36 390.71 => 29.9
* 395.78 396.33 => 27.7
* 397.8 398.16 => 31.7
